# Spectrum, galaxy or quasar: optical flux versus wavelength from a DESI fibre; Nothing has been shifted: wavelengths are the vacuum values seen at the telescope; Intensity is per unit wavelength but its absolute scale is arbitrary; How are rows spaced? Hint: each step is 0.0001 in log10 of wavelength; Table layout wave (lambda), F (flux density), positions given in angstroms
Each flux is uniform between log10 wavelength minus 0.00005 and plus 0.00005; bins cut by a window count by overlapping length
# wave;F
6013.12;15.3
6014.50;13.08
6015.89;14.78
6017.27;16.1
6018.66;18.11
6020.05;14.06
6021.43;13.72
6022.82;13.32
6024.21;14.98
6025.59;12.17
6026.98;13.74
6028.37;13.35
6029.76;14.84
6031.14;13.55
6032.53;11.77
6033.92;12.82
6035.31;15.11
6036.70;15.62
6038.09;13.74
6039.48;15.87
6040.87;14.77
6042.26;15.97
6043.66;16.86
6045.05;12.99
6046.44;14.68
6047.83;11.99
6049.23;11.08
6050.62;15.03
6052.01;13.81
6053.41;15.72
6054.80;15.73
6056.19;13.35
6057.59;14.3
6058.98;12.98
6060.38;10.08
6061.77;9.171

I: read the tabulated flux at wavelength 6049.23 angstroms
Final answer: 11.08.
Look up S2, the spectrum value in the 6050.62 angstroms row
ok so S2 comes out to 15.03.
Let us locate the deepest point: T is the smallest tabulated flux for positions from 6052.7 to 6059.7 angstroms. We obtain 12.98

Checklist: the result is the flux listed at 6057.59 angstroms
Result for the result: 14.3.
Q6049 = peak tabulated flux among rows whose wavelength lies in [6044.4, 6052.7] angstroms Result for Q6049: 15.03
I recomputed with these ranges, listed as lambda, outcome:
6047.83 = 11.99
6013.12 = 15.3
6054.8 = 15.73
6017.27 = 16.1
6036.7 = 15.62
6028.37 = 13.35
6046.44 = 14.68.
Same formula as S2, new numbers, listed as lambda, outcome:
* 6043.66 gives 16.86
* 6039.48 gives 15.87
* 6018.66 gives 18.11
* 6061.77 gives 9.171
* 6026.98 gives 13.74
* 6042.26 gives 15.97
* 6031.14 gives 13.55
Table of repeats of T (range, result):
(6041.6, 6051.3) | 11.08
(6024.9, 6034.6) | 11.77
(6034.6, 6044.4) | 13.74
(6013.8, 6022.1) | 13.08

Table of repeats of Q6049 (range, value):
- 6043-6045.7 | 16.86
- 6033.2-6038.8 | 15.62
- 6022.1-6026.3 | 14.98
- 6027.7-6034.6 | 14.84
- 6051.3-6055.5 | 15.73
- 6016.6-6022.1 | 18.11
